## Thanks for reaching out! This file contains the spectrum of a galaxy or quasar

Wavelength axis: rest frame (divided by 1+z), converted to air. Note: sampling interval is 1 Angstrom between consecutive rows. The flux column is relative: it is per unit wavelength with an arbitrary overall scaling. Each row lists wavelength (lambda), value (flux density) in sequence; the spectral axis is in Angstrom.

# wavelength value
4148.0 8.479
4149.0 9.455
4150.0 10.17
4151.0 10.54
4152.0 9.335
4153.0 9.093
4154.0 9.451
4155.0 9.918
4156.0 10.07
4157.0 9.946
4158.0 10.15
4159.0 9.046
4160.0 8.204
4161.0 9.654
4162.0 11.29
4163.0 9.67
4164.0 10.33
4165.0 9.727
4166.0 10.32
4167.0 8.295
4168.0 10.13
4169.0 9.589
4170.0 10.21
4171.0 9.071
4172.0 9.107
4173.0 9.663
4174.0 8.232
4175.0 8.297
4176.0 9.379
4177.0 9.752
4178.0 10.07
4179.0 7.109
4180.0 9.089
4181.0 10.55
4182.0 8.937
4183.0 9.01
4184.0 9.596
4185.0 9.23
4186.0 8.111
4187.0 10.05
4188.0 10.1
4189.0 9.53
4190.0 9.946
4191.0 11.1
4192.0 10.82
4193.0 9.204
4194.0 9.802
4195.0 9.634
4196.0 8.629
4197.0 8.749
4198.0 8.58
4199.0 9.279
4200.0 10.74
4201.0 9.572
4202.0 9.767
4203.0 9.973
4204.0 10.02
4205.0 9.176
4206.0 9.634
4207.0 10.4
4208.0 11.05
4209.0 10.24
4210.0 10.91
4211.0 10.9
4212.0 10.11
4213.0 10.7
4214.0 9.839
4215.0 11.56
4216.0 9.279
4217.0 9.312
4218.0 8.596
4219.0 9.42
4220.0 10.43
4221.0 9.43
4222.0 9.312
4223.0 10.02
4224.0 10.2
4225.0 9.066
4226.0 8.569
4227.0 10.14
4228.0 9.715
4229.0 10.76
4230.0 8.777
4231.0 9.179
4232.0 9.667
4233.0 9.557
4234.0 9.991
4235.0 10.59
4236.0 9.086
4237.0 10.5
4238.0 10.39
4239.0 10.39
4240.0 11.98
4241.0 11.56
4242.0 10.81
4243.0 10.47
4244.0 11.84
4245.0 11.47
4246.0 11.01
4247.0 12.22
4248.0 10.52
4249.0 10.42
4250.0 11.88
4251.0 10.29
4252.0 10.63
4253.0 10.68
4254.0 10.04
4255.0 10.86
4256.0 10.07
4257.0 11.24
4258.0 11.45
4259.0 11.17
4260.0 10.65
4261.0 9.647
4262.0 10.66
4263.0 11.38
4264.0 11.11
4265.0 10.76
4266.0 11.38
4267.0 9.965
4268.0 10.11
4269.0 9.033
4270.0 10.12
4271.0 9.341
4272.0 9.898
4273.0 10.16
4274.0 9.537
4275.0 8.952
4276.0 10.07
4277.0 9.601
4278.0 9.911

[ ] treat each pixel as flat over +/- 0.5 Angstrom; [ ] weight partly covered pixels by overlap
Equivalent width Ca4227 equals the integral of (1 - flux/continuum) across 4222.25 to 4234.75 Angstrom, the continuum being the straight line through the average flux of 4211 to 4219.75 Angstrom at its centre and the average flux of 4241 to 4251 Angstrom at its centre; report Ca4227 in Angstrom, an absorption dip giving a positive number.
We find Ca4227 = 1.0 Angstrom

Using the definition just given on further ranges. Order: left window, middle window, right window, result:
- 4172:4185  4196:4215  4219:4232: -1.13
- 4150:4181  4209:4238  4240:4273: 1.19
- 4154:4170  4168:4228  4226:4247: 2.52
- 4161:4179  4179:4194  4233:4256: 0.34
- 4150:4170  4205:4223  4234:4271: 0.46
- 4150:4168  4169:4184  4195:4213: 0.90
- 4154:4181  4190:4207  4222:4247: 0.26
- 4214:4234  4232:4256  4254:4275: -1.68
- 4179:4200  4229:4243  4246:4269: 0.17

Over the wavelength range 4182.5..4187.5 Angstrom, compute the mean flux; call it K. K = 9.2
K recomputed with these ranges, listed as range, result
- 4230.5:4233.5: 9.47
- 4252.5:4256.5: 10.4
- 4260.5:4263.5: 10.6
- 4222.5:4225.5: 9.76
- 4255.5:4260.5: 10.9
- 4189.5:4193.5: 10.3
